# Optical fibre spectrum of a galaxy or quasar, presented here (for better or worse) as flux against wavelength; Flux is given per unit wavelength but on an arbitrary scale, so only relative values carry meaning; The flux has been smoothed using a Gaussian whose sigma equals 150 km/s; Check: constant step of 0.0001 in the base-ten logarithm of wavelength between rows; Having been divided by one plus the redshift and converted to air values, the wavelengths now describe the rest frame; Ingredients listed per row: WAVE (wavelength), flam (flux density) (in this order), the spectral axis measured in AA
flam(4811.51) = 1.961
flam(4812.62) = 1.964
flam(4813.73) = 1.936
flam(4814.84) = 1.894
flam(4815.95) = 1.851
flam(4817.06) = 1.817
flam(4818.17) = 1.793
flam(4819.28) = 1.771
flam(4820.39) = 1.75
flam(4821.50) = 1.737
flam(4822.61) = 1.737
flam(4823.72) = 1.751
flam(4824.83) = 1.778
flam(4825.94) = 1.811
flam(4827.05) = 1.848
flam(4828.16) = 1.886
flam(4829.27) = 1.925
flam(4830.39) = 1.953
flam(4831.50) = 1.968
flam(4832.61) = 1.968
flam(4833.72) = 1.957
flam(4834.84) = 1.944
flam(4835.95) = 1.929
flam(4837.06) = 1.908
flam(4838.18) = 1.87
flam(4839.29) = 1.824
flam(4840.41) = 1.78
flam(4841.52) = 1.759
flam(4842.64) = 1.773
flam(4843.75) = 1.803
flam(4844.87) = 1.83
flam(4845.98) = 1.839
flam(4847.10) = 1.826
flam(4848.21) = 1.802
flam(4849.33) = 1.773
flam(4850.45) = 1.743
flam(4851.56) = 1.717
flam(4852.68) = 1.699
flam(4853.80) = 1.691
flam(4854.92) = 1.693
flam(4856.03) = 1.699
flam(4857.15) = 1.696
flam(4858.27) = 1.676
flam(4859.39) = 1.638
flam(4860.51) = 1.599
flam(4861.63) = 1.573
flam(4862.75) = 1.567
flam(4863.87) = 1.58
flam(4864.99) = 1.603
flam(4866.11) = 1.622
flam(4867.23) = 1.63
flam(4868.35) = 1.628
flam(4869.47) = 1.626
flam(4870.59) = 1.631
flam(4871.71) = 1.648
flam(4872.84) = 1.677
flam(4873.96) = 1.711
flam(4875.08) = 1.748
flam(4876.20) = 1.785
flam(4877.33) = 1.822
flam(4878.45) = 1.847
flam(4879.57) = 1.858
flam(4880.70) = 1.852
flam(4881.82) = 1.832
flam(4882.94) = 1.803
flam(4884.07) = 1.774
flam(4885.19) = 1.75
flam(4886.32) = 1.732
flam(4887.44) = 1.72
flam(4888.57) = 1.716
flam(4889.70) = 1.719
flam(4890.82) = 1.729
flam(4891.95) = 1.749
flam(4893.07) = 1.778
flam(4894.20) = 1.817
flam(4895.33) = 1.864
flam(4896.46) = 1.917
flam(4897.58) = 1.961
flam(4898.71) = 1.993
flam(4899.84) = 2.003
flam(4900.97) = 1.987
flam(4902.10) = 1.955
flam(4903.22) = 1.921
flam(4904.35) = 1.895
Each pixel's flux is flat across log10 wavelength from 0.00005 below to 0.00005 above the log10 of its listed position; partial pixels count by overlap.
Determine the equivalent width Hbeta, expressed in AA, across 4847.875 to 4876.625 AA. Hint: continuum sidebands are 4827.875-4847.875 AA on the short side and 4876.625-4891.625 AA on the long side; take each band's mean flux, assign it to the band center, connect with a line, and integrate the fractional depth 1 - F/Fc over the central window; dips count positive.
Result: 2.4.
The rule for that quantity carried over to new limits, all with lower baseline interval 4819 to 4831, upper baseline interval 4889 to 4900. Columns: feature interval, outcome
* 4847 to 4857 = 0.5 AA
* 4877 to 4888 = 0.3 AA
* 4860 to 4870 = 1.3 AA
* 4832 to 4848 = -0.3 AA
